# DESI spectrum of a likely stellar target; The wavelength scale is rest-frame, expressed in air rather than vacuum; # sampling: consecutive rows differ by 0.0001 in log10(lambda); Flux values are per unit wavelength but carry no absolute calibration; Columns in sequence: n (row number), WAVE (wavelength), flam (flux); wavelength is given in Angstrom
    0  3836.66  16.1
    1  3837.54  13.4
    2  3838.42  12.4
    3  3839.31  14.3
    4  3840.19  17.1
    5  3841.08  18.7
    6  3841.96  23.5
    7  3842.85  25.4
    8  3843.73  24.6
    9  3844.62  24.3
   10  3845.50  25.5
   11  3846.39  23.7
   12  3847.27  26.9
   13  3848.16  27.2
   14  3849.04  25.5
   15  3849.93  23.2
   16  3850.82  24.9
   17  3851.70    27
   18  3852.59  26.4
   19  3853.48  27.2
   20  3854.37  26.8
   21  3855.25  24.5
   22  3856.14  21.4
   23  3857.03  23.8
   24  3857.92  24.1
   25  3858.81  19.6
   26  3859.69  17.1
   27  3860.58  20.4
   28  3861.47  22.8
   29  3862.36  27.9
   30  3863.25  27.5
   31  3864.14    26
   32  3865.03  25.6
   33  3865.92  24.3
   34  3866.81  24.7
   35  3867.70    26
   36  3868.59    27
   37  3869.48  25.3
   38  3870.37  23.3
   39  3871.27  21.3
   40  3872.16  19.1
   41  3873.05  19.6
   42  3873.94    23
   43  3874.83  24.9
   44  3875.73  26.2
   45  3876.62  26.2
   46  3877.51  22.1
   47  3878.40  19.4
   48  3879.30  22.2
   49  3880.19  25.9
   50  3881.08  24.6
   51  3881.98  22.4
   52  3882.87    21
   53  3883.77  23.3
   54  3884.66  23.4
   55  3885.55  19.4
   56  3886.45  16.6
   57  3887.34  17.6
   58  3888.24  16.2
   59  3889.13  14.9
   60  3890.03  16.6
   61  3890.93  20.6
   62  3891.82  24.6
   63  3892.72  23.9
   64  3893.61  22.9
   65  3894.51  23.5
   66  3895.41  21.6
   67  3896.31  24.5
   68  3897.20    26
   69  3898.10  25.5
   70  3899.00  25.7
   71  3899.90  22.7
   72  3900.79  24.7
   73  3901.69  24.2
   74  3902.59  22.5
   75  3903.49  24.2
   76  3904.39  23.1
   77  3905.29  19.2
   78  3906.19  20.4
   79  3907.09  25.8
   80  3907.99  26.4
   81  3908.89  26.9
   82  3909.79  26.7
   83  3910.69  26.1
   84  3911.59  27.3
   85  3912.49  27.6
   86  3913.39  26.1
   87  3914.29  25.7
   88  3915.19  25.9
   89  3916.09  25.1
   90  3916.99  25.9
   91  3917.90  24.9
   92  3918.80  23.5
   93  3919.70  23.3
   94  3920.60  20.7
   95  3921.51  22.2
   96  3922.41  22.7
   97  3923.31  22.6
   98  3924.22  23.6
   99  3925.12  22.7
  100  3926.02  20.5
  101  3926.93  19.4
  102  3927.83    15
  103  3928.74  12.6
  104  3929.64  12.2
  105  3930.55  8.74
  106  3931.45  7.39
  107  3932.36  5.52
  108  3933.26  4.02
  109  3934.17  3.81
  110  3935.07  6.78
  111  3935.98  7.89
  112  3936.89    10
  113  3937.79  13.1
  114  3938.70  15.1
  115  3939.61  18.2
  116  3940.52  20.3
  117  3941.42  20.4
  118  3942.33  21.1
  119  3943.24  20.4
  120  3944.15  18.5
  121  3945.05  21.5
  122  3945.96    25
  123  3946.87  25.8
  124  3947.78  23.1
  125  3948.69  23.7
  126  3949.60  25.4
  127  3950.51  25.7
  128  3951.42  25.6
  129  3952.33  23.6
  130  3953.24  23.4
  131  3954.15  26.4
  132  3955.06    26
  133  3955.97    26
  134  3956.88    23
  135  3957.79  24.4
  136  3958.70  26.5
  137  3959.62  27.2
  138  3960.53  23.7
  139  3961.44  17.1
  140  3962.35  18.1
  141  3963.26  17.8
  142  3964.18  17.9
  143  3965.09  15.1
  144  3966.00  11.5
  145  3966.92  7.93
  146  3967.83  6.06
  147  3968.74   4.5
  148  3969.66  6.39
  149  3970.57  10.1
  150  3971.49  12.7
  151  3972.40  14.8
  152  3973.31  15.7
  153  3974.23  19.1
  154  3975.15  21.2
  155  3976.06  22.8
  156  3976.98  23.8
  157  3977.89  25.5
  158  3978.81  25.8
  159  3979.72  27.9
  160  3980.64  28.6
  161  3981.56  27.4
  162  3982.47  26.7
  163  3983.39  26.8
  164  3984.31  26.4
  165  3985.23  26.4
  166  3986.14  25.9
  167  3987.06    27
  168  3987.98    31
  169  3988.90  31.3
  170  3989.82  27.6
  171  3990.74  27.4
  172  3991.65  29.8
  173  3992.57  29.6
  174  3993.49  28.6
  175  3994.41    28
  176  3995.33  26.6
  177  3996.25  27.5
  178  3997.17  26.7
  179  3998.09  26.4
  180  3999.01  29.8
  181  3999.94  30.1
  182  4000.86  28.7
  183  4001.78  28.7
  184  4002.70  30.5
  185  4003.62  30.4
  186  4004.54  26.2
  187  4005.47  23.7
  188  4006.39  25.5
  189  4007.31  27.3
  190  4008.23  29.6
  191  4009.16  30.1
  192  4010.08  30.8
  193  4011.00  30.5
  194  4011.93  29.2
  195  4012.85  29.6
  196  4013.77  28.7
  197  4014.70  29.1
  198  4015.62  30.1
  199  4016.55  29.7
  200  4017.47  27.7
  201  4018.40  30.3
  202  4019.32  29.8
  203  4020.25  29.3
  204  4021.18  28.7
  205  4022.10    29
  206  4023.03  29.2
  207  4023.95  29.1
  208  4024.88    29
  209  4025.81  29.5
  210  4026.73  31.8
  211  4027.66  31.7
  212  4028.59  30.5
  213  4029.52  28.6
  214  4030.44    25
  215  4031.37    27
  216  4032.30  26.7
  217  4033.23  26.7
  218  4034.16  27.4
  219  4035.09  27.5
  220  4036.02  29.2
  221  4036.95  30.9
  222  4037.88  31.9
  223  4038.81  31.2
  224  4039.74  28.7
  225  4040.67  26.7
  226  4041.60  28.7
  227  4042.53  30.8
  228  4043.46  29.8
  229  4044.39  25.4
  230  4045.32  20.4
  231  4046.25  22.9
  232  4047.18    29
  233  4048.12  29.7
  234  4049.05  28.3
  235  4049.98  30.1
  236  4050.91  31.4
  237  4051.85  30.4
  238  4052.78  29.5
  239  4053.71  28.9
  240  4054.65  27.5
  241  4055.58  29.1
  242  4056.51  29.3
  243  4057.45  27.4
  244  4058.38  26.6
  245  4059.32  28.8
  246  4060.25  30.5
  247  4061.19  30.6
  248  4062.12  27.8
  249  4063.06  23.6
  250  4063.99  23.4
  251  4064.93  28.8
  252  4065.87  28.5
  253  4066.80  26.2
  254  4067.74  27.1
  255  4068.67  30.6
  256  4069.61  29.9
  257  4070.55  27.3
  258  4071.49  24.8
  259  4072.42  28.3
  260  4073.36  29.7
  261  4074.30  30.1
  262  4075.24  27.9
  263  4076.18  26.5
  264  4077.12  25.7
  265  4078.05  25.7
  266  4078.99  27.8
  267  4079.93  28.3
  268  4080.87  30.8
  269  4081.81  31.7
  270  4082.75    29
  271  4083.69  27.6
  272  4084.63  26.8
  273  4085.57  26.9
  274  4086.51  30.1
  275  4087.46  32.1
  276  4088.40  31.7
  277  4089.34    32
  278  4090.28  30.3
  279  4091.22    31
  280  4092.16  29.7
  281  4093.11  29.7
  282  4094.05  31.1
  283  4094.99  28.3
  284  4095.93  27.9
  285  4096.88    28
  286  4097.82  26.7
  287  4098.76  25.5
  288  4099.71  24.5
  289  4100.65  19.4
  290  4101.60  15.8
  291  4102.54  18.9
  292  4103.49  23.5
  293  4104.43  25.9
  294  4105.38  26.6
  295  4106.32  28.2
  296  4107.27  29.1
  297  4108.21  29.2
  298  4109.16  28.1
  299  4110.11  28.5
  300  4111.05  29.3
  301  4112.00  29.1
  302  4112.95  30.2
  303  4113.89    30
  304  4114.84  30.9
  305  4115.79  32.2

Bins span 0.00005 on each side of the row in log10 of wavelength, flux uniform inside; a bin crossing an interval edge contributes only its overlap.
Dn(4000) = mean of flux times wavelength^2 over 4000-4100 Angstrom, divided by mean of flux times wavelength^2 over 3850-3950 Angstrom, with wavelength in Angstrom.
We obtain 1.43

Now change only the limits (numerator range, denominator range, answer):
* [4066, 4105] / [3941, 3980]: 1.46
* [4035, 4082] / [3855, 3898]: 1.37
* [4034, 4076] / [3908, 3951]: 1.53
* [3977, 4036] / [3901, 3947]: 1.50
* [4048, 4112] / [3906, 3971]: 1.54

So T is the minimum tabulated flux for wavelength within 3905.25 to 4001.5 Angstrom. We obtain 3.81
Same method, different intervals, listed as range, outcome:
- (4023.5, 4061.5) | 20.4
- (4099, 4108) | 15.8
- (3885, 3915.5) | 14.9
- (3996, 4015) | 23.7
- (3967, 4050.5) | 4.5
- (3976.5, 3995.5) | 23.8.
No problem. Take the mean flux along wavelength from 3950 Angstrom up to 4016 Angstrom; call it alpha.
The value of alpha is 24.3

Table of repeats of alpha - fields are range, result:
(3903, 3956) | 20.5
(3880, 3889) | 20.7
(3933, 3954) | 18.6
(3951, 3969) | 19.7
